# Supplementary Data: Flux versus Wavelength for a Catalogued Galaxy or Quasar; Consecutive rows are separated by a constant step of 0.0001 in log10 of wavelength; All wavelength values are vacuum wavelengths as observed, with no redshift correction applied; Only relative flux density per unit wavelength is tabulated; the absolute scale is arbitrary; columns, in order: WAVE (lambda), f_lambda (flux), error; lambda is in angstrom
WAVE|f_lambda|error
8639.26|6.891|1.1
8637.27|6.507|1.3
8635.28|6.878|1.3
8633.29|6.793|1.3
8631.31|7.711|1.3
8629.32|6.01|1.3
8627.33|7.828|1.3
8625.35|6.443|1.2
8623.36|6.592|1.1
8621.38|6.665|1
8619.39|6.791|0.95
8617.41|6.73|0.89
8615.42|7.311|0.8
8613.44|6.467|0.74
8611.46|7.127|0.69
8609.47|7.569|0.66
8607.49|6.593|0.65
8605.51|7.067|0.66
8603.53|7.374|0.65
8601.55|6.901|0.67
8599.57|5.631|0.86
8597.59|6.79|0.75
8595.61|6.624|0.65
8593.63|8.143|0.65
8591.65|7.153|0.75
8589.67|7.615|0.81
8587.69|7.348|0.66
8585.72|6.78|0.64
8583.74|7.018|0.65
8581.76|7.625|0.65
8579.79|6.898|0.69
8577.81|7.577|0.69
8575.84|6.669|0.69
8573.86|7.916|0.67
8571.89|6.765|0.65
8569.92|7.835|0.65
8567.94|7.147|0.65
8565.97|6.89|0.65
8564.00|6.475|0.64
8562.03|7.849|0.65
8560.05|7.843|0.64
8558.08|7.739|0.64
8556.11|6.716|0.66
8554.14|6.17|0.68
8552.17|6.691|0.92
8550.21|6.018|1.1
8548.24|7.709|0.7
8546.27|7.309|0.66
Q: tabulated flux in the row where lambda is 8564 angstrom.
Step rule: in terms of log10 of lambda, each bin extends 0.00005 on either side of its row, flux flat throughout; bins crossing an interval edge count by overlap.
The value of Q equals 6.475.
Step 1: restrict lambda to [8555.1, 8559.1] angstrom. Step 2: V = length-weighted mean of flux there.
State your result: 7.23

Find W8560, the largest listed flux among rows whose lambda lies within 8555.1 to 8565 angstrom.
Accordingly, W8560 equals 7.849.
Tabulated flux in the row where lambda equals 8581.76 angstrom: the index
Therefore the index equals 7.625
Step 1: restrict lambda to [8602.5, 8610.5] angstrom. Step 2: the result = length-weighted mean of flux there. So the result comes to 7.15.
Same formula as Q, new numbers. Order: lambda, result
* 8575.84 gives 6.669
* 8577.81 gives 7.577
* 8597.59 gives 6.79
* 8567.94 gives 7.147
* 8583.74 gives 7.018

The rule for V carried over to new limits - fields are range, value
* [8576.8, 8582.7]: 7.37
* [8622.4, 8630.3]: 6.72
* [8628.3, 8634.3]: 6.84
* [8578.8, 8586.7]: 7.08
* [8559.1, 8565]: 7.38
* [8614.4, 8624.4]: 6.81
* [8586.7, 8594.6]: 7.56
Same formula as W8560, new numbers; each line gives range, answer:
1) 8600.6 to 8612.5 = 7.569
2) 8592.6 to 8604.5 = 8.143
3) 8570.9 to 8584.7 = 7.916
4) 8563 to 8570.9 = 7.835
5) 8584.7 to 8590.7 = 7.615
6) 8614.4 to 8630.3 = 7.828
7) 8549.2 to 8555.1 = 6.691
